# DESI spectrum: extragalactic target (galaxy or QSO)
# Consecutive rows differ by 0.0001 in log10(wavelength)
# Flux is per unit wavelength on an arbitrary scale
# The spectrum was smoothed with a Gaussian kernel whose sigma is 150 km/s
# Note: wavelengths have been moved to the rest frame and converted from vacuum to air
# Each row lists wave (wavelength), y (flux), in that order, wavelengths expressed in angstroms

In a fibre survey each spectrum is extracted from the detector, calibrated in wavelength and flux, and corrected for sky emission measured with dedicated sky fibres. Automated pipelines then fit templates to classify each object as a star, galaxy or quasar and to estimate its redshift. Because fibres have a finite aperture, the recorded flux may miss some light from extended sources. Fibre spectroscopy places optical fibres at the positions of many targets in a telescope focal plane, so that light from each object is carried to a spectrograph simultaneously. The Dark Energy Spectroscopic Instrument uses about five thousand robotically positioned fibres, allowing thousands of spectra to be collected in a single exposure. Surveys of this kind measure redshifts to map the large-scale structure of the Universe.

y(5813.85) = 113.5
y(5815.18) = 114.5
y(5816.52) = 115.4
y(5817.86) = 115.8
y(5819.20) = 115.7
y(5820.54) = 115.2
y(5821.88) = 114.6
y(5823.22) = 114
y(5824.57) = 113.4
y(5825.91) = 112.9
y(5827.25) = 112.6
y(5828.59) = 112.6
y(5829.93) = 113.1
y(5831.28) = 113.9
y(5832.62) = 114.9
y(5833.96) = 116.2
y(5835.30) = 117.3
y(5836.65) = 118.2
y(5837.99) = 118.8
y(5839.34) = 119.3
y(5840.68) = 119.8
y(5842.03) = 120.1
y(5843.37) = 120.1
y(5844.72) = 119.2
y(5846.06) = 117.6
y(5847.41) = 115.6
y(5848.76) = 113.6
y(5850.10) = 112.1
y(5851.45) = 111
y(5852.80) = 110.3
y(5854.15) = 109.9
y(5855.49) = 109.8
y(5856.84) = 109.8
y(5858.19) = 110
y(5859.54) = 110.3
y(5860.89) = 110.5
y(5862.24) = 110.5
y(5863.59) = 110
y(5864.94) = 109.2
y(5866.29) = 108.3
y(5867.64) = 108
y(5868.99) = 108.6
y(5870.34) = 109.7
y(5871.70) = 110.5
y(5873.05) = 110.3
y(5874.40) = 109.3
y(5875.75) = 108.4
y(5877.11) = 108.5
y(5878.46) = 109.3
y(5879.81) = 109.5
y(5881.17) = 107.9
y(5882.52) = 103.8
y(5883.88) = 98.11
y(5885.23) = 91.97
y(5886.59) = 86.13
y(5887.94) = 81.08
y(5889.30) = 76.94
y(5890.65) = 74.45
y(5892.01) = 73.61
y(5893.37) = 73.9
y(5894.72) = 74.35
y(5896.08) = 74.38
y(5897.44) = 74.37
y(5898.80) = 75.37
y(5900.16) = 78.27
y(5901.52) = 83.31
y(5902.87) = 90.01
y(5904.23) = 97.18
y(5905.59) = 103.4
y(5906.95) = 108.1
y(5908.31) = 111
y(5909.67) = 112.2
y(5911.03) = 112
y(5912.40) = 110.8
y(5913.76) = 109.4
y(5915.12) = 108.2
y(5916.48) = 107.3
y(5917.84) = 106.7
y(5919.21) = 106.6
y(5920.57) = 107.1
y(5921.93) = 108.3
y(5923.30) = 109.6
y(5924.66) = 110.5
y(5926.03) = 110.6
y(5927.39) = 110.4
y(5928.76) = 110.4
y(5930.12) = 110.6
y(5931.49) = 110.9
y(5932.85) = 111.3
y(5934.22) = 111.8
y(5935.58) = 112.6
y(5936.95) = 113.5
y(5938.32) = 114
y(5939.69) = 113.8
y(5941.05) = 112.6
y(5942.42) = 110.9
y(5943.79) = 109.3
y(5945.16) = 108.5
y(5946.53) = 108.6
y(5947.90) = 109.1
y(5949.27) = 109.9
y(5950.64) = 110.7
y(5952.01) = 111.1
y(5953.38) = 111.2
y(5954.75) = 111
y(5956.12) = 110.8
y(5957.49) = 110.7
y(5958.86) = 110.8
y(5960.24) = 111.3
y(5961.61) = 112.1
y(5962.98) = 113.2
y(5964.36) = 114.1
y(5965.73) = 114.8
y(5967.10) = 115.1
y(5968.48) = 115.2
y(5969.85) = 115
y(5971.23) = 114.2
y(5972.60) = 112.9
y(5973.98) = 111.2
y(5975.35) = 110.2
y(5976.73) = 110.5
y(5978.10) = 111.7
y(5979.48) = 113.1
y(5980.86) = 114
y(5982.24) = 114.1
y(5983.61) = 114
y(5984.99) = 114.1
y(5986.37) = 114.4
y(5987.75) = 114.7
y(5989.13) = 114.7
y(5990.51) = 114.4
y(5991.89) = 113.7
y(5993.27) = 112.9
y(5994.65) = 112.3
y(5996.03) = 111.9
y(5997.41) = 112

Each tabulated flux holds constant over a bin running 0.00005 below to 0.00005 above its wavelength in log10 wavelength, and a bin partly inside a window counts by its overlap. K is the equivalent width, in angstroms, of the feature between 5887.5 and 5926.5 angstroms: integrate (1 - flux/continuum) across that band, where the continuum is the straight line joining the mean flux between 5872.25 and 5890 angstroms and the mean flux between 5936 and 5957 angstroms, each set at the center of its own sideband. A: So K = 3.4 angstroms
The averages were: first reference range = 100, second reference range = 111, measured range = 95.5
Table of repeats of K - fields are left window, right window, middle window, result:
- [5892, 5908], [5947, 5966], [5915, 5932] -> -2.3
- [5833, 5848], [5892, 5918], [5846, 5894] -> 1.8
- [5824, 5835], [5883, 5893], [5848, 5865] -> -1.9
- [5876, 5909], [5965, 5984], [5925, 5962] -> -2.3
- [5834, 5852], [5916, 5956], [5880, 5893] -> 2.9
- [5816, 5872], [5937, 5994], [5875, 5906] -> 6.5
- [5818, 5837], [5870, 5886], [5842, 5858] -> -0.4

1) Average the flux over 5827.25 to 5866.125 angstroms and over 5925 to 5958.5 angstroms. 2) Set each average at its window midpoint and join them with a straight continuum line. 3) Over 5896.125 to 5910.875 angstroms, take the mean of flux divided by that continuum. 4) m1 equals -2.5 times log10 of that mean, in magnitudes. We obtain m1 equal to 0.20 mag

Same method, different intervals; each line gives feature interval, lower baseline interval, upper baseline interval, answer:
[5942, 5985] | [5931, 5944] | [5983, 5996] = 0.010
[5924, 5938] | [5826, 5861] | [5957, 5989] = 0.022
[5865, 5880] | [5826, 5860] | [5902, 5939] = 0.031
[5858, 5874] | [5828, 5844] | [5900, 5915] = 0.013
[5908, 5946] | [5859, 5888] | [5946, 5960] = -0.014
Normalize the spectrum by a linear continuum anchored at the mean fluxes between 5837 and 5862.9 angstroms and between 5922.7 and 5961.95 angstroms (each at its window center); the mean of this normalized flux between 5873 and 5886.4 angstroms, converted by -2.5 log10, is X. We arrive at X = 0.084 mag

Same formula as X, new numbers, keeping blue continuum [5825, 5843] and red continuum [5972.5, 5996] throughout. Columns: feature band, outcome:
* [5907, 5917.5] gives 0.05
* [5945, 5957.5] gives 0.03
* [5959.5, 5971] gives 0.00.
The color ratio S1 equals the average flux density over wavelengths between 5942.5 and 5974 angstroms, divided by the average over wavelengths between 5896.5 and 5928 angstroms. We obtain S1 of 1.10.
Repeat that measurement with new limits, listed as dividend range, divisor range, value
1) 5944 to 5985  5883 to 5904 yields 1.38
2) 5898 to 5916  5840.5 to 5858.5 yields 0.88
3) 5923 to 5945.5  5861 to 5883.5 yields 1.02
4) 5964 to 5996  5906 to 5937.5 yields 1.03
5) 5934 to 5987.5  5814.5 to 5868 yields 0.99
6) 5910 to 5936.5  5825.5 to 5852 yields 0.95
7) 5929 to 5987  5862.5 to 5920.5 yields 1.14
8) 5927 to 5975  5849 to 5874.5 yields 1.02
